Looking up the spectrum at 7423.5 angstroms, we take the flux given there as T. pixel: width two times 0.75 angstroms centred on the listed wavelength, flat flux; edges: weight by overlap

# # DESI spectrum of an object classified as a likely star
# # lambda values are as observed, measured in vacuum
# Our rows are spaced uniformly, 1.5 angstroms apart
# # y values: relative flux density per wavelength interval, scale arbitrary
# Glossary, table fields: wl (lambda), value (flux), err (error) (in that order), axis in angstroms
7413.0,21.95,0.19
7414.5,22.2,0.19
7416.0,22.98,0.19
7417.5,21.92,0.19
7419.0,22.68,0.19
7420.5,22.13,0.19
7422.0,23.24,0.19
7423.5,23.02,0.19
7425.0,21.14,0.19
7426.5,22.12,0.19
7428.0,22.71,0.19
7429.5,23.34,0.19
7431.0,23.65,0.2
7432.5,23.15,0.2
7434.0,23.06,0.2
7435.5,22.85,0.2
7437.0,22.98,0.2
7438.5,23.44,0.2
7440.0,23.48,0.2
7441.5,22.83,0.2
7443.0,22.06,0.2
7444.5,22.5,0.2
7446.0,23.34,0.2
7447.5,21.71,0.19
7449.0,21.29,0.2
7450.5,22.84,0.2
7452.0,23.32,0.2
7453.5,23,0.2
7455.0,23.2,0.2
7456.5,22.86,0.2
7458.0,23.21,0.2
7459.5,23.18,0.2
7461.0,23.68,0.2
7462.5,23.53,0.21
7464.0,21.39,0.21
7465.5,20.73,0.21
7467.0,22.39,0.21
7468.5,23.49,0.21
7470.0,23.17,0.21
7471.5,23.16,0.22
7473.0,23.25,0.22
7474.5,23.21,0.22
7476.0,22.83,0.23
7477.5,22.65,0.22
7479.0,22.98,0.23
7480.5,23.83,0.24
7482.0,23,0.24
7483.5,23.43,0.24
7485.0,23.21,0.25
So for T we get 23.02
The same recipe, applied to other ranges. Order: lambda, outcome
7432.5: 23.15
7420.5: 22.13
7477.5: 22.65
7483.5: 23.43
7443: 22.06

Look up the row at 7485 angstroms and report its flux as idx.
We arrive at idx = 23.21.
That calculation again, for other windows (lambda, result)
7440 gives 23.48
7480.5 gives 23.83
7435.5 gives 22.85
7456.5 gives 22.86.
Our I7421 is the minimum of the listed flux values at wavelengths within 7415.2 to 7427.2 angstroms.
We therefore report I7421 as 21.14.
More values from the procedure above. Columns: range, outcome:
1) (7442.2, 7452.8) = 21.29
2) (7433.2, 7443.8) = 22.06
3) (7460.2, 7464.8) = 21.39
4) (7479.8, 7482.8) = 23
